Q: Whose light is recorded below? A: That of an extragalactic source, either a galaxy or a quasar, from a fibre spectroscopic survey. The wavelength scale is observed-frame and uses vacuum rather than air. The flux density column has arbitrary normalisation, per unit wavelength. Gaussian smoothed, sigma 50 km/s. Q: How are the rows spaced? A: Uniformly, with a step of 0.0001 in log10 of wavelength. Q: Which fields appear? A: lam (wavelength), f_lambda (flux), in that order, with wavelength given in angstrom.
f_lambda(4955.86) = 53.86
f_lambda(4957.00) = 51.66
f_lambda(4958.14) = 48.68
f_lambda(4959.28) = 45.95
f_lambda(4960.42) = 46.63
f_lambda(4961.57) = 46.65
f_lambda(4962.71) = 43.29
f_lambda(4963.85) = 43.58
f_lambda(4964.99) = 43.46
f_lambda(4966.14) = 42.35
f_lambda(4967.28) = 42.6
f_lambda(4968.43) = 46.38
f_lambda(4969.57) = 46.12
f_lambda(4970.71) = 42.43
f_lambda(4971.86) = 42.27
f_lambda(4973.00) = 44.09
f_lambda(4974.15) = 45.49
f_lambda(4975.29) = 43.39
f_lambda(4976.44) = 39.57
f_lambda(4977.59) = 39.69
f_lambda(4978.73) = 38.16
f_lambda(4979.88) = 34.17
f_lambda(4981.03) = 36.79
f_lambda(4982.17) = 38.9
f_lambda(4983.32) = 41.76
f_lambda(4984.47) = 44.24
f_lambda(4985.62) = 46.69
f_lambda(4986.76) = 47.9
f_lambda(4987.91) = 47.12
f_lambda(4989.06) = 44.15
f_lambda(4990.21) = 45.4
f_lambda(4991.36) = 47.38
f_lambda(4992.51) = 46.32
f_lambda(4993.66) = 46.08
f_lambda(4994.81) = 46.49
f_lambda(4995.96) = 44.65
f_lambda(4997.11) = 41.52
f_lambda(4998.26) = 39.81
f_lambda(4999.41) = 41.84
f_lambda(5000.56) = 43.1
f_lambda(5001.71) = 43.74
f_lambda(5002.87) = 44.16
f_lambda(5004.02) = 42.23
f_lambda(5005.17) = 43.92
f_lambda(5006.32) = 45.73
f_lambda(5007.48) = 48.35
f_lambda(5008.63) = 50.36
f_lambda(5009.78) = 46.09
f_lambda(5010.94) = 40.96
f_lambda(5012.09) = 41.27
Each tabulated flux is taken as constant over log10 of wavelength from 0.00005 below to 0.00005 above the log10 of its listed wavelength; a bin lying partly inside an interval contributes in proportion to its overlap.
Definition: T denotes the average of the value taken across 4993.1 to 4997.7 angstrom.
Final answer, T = 44.7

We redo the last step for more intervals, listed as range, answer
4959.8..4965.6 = 44.7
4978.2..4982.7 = 37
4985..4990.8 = 46.2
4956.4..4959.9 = 48.9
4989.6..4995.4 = 46.3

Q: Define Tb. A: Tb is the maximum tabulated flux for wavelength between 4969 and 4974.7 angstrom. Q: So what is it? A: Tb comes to 46.12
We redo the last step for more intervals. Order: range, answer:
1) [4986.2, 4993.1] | 47.9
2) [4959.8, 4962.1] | 46.65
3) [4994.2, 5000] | 46.49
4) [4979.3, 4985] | 44.24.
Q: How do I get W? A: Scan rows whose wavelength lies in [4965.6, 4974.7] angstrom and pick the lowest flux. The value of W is 42.27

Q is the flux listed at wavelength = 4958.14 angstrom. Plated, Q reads 48.68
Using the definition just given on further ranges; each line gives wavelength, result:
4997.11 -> 41.52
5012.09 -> 41.27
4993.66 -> 46.08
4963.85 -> 43.58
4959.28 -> 45.95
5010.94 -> 40.96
